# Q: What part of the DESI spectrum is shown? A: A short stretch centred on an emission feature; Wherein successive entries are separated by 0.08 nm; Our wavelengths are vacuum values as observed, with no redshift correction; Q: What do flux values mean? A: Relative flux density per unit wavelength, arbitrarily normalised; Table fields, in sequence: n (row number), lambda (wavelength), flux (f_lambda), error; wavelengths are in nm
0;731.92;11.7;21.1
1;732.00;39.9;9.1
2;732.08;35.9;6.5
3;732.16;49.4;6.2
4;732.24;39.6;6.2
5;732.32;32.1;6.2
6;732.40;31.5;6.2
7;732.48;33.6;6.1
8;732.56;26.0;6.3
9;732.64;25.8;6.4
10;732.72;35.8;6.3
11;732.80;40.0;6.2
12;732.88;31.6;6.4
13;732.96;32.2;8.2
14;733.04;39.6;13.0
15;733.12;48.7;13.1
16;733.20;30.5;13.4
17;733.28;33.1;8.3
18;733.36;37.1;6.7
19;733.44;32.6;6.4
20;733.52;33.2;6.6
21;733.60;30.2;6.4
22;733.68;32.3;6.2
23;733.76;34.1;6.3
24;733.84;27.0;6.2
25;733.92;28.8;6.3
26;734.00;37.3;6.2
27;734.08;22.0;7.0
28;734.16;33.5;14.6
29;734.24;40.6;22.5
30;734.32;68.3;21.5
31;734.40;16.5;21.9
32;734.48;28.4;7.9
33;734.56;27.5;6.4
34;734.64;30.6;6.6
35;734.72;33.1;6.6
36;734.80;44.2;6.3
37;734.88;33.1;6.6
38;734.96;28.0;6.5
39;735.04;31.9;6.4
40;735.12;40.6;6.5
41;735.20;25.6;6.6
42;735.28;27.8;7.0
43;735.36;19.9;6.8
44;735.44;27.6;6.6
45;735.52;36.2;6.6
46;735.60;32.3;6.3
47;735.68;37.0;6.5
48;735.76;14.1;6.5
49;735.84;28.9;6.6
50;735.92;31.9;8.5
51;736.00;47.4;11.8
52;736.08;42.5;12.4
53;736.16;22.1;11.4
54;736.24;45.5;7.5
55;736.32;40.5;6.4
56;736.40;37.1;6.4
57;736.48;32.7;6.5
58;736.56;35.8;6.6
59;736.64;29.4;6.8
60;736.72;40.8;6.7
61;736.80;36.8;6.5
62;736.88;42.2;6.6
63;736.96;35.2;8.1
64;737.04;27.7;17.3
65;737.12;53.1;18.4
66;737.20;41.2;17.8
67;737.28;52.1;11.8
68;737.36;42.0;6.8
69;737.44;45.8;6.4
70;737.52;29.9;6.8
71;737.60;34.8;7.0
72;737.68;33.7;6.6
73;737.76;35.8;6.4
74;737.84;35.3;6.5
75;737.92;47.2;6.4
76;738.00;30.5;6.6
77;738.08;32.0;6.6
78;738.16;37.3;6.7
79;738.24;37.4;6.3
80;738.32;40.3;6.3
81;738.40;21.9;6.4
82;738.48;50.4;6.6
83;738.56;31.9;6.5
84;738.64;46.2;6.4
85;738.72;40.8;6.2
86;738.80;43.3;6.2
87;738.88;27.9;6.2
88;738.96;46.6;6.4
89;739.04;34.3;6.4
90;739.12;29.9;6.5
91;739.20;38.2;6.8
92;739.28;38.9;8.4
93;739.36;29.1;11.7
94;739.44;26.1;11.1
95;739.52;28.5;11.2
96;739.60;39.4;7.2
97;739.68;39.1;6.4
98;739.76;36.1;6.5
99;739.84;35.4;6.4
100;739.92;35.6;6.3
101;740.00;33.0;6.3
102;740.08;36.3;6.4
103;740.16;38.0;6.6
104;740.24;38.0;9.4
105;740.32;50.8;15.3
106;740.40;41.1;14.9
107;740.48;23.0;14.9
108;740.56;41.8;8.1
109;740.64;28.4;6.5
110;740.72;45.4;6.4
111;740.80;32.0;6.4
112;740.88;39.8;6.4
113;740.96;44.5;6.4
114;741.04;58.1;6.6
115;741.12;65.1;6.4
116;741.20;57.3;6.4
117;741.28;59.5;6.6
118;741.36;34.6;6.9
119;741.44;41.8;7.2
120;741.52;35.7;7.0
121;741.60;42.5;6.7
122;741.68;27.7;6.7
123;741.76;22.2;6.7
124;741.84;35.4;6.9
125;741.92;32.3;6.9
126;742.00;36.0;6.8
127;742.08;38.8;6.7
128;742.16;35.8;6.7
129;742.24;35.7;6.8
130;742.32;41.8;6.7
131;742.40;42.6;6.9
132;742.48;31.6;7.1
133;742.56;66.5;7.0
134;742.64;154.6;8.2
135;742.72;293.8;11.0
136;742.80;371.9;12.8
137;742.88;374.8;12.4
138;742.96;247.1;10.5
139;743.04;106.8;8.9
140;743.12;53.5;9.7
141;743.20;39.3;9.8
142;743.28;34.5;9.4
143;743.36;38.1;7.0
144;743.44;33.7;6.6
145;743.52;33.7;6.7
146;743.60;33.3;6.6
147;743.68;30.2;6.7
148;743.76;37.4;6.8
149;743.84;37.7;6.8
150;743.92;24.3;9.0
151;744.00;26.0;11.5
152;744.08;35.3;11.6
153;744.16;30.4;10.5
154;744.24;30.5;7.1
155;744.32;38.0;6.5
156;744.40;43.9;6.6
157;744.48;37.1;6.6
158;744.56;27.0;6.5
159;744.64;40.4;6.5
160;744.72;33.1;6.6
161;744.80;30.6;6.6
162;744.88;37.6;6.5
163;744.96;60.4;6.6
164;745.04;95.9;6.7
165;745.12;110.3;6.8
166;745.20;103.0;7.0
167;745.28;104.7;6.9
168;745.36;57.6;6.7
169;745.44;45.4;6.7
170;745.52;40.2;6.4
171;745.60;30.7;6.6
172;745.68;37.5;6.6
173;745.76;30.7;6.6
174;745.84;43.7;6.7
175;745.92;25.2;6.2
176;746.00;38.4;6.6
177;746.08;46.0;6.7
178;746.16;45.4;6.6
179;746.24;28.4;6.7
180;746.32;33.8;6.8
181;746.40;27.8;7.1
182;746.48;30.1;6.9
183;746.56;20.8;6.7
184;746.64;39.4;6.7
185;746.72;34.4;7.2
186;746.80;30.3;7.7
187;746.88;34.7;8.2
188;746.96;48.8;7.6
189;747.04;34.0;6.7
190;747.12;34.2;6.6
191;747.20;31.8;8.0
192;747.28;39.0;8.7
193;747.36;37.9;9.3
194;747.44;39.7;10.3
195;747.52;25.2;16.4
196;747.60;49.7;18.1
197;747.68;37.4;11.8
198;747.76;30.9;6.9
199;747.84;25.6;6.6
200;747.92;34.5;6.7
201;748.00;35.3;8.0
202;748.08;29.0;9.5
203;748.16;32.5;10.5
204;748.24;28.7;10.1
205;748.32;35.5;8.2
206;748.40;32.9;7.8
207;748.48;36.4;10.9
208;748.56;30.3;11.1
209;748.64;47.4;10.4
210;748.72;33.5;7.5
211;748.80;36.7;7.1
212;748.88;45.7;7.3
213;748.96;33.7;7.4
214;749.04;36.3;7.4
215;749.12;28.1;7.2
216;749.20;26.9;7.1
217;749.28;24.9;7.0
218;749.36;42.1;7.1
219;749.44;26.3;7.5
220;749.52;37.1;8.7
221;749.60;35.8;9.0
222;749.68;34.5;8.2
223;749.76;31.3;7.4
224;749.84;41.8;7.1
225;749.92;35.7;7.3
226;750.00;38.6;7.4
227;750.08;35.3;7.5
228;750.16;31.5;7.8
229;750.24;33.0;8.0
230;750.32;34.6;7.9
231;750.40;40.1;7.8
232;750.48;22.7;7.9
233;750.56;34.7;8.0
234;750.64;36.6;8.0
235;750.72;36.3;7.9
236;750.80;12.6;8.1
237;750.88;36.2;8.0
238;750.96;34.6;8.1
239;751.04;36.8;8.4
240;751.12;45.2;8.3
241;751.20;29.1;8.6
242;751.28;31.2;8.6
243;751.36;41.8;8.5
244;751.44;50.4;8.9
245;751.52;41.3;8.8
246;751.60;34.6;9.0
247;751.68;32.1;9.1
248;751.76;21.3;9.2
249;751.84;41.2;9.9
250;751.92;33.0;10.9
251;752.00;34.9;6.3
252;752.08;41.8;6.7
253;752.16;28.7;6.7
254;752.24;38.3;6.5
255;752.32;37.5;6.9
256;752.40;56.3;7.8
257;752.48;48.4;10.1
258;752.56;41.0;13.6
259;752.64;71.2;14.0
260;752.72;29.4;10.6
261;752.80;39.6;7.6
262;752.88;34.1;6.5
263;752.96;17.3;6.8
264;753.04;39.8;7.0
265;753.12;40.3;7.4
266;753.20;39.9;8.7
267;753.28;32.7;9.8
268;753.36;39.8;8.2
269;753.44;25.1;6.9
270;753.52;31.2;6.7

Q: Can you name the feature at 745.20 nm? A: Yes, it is [N II]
